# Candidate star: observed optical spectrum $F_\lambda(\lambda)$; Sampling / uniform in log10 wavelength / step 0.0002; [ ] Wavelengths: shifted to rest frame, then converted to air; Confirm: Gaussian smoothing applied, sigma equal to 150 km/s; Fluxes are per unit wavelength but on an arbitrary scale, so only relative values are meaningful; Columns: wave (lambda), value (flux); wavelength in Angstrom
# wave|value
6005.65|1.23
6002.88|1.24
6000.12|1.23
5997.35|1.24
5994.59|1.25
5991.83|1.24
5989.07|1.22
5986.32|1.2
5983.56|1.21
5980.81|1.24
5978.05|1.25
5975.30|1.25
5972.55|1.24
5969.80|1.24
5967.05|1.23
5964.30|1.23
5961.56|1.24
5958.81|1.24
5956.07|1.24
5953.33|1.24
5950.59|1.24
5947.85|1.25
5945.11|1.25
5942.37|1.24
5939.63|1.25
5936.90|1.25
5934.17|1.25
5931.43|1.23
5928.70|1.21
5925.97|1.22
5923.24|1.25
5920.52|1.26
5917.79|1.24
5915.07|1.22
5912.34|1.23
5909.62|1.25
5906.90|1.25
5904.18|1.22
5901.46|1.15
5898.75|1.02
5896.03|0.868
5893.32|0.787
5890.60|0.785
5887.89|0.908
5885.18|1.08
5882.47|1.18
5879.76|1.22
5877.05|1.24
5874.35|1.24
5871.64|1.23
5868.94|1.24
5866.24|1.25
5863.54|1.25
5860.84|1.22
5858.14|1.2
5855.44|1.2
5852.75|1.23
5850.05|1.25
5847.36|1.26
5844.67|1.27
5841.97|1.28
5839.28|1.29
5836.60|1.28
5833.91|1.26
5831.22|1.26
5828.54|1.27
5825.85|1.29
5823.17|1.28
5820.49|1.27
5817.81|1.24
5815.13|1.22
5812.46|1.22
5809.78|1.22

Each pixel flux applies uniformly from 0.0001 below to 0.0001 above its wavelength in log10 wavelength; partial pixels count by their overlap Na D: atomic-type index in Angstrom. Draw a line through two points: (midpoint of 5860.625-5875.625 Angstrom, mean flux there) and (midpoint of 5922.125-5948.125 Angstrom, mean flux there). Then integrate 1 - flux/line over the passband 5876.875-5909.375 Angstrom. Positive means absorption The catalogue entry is 4.7 Angstrom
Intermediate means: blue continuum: 1.24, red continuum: 1.24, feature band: 1.06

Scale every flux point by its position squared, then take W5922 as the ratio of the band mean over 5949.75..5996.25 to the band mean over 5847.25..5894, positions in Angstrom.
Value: 1.11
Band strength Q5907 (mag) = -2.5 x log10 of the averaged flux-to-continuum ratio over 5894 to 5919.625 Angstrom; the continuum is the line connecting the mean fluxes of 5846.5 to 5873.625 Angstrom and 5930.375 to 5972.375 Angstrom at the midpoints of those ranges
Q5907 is 0.08 mag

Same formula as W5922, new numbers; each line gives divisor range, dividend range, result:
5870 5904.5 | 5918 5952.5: 1.18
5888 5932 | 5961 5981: 1.12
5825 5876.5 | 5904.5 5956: 1.02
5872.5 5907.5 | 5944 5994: 1.19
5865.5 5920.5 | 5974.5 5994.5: 1.12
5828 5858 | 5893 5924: 0.94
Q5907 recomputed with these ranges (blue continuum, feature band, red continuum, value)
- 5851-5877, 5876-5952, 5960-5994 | 0.06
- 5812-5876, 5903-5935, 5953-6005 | 0.01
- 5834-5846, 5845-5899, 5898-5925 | 0.10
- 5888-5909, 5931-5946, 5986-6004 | -0.13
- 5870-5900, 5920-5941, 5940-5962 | -0.05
